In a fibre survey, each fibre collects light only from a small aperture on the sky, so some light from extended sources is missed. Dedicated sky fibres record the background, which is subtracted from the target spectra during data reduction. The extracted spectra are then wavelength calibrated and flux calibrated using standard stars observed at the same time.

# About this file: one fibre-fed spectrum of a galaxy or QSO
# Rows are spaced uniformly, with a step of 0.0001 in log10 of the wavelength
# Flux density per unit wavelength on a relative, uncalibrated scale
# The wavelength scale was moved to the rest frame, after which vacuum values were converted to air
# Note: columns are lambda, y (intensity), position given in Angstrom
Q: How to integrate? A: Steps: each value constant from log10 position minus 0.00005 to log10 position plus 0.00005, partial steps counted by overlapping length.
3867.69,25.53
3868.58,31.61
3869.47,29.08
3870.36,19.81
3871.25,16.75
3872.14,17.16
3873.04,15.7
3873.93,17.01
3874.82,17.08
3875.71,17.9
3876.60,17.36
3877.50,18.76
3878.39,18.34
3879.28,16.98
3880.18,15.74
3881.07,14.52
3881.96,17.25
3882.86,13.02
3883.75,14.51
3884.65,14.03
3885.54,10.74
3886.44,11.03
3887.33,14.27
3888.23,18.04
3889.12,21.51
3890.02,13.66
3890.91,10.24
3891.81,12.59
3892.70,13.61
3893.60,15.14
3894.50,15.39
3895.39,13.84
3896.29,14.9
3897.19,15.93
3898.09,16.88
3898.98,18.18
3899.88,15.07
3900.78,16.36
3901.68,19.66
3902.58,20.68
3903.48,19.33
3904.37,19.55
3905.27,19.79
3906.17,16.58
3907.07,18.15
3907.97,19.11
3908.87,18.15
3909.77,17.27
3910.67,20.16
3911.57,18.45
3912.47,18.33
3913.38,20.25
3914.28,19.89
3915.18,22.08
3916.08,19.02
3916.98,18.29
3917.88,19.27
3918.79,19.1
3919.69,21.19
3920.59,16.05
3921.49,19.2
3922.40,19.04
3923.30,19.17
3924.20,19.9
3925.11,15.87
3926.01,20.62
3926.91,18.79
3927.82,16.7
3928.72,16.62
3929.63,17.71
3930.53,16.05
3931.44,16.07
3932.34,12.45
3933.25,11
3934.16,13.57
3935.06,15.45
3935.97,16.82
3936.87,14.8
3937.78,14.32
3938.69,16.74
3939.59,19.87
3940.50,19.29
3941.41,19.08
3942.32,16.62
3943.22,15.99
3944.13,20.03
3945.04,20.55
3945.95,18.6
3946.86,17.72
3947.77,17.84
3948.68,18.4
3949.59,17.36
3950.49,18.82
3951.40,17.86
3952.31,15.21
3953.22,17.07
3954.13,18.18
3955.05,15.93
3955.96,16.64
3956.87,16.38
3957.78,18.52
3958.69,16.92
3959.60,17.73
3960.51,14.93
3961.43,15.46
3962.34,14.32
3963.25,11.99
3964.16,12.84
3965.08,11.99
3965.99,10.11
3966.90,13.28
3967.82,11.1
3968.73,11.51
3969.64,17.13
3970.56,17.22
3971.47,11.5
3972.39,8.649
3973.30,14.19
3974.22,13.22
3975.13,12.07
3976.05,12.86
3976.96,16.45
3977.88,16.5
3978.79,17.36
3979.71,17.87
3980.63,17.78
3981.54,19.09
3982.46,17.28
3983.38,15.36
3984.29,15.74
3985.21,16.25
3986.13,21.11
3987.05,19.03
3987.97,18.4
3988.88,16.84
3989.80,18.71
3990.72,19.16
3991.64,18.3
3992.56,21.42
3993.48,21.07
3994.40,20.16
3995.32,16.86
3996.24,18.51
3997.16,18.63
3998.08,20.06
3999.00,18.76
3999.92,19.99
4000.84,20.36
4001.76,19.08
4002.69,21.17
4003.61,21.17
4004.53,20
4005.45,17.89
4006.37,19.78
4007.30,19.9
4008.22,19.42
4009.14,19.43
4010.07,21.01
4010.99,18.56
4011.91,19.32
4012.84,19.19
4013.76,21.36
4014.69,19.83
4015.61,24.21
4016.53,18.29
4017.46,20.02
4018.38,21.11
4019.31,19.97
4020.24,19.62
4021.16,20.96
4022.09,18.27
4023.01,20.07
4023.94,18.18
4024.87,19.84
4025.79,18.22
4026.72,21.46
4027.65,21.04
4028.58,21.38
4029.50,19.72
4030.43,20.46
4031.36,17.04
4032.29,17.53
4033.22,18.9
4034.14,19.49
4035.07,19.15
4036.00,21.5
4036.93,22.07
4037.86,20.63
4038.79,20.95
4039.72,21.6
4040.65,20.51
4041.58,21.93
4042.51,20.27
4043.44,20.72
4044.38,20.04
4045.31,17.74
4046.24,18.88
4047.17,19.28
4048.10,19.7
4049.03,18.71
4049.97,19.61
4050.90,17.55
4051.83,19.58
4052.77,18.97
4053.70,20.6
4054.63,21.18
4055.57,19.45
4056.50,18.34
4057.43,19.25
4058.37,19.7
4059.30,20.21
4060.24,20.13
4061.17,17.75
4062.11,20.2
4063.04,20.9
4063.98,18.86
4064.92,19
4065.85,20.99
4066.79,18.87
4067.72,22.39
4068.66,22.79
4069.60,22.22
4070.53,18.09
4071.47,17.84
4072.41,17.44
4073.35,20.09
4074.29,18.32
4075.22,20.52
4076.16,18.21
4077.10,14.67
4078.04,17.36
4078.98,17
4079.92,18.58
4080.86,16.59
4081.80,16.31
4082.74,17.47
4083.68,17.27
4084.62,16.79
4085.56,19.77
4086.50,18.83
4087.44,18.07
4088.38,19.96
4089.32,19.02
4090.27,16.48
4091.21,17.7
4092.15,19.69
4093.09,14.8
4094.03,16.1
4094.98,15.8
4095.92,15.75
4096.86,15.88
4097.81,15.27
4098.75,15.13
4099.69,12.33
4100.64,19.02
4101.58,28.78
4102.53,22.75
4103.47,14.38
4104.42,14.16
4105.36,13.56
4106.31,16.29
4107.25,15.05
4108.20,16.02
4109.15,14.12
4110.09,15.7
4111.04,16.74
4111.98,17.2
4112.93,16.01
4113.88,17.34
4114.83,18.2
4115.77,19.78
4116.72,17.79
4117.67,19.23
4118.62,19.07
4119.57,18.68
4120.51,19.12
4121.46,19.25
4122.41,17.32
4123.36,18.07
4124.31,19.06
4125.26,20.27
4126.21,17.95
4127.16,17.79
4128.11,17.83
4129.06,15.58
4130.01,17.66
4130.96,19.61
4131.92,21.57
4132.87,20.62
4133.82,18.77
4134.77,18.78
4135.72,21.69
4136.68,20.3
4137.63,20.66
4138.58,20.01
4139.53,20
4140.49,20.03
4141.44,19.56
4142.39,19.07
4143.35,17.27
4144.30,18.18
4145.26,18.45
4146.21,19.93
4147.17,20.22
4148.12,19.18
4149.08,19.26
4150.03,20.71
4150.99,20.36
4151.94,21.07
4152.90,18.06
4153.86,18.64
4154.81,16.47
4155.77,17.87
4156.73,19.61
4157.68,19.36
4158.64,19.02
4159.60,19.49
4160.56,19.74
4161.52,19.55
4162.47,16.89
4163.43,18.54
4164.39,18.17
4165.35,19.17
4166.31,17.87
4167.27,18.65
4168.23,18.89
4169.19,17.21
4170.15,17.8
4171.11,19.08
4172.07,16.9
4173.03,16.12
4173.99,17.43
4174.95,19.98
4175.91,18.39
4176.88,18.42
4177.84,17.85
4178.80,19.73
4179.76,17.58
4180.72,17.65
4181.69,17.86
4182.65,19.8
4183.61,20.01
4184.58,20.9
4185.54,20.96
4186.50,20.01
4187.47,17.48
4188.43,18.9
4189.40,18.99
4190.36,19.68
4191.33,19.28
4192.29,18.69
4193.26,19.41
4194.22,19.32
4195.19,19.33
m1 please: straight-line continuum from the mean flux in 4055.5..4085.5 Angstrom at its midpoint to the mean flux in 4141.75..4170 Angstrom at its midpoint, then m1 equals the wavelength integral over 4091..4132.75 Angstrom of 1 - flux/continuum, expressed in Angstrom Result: 3.0 Angstrom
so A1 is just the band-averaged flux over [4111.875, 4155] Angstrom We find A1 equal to 19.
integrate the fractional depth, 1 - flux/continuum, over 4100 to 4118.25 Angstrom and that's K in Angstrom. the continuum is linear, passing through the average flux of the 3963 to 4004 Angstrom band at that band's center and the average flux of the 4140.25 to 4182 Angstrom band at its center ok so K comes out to 0.6 Angstrom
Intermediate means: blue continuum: 16.6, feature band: 17.4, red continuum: 18.7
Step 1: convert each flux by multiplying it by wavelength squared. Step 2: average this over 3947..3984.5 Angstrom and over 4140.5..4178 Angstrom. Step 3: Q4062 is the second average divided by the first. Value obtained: 1.3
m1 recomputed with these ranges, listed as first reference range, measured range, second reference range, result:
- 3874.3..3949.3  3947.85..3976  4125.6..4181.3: 4.1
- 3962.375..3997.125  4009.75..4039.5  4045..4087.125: -4.2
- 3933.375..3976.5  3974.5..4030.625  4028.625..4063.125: -3.8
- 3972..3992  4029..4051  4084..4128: -3.6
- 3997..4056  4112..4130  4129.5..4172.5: 1.0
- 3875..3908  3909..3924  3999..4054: -2.1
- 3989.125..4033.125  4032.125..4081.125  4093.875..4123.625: -2.6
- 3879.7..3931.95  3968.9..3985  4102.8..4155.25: 2.1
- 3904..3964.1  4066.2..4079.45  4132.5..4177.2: -0.4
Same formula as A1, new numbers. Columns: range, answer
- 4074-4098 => 17.4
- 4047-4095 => 18.8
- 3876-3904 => 15.8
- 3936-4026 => 17.6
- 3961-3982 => 14.1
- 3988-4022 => 19.7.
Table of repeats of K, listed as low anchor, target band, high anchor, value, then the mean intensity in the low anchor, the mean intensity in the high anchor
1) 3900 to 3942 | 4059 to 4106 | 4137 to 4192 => 1.0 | 17.9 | 18.9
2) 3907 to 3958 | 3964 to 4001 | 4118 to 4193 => 3.2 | 17.7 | 18.9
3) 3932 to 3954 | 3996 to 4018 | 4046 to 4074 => -1.7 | 16.9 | 19.6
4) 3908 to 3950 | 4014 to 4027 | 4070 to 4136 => -1.6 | 17.8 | 17.8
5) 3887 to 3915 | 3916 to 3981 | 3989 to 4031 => 7.0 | 17.2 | 19.8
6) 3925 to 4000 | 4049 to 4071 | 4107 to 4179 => -2.7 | 16.6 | 18.6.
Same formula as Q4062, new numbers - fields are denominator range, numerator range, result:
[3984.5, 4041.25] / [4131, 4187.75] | 1.04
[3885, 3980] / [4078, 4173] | 1.22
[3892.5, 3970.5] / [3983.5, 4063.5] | 1.21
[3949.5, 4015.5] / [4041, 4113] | 1.11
